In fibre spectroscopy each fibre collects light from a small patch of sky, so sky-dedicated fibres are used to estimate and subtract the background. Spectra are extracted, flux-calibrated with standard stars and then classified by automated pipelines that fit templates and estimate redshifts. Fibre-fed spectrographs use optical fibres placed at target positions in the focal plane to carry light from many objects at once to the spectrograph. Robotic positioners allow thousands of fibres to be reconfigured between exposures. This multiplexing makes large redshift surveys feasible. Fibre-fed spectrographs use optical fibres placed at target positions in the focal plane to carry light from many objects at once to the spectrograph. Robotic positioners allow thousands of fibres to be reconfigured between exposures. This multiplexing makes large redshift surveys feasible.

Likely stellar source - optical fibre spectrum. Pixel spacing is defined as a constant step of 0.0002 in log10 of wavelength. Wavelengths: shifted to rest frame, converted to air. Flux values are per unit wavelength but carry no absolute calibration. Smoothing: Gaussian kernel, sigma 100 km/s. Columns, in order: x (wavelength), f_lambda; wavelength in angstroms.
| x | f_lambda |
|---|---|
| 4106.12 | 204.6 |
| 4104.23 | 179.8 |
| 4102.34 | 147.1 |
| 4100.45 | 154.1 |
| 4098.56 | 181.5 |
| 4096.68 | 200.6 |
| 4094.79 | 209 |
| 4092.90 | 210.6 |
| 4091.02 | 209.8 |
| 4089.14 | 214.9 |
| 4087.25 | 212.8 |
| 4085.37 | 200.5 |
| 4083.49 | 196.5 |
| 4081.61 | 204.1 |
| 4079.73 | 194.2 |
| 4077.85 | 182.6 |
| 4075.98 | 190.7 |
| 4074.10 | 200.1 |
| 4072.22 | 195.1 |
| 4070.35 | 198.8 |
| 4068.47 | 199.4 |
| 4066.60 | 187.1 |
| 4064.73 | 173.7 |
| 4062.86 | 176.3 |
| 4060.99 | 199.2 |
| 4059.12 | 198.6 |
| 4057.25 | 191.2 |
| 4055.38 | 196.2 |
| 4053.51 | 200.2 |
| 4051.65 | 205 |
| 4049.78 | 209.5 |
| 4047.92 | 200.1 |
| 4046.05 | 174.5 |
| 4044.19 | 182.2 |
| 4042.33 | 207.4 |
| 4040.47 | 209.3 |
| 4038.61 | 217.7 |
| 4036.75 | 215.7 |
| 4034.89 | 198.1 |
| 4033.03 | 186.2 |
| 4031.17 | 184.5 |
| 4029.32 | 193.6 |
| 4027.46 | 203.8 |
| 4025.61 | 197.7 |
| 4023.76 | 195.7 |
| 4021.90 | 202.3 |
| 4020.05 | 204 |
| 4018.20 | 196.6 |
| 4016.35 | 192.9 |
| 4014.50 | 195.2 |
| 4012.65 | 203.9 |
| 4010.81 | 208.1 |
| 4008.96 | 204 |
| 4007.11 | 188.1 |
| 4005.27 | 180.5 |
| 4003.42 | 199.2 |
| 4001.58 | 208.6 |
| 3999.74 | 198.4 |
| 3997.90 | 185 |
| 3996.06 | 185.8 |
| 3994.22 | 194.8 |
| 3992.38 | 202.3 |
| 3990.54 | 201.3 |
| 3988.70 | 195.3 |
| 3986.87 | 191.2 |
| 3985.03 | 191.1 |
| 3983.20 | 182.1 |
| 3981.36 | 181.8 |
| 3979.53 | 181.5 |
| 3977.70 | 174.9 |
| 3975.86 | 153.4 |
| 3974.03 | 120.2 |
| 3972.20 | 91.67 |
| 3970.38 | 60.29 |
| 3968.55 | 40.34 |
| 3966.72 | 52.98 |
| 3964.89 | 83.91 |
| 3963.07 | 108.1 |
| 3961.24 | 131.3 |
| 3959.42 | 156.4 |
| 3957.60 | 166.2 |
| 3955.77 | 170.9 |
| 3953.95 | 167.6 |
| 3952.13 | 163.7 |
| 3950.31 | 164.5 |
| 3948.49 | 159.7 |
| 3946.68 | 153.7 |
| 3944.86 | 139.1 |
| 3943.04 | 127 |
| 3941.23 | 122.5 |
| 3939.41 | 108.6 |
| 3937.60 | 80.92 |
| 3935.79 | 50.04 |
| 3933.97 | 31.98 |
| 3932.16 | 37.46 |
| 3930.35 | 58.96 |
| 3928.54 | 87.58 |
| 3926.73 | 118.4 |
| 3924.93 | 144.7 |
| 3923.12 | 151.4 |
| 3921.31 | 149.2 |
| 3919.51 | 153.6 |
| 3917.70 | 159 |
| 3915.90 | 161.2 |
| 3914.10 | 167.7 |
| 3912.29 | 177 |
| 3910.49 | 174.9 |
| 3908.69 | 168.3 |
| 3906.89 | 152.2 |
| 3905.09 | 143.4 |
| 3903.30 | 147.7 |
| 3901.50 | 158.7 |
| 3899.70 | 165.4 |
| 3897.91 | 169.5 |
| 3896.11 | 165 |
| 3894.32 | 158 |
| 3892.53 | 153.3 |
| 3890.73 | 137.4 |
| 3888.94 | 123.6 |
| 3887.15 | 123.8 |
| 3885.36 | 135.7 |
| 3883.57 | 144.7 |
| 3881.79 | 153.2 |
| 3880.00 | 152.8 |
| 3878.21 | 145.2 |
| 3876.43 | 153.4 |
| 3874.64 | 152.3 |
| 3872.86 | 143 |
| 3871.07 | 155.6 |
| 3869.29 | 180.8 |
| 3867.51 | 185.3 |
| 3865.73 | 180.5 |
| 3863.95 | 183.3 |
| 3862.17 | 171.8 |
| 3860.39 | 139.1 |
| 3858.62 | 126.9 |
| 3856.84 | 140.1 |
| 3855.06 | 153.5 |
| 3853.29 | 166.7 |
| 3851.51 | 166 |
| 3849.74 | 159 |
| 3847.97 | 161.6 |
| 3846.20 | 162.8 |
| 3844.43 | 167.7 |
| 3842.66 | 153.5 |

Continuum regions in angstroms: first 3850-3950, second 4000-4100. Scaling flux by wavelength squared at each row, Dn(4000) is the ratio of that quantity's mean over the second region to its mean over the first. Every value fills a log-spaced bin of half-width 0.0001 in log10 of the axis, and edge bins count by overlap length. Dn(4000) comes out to 1.50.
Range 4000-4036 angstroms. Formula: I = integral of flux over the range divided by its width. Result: 197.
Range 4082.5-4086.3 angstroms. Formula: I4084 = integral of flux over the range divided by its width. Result 199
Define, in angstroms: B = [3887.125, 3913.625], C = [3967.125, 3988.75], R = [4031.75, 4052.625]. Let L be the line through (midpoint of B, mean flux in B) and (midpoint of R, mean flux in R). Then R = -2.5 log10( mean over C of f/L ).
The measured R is 0.25 mag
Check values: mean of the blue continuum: 156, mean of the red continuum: 200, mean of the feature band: 143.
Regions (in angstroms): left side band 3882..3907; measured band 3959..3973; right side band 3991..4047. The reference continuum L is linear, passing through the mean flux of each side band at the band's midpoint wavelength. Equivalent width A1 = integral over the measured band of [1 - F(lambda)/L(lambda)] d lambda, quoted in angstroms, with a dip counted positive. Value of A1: 7.0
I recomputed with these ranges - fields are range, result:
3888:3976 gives 130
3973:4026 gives 190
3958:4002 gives 153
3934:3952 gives 120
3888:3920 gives 158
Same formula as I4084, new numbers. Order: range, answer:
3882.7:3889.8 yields 132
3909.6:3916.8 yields 170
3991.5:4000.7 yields 193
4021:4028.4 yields 200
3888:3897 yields 147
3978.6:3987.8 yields 186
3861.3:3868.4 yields 180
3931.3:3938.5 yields 50.1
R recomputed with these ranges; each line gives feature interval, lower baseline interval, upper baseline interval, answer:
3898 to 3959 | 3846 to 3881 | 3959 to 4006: 0.154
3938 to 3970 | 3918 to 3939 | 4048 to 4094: -0.116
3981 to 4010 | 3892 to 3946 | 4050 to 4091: -0.173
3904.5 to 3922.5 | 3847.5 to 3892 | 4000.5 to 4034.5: 0.036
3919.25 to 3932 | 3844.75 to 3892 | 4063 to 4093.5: 0.378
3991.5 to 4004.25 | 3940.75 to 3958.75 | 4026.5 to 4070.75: -0.127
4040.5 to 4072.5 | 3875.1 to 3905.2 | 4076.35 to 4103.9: -0.046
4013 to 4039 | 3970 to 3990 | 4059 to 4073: -0.128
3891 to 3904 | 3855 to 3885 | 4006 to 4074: 0.028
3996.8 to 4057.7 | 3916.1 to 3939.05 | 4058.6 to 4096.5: -0.194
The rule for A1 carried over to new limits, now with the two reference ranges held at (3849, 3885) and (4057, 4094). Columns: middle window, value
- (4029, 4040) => -0.6 angstroms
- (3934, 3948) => 5.2 angstroms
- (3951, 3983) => 8.2 angstroms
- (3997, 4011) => -1.0 angstroms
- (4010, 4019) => -0.7 angstroms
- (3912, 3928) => 1.5 angstroms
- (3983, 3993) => -0.8 angstroms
